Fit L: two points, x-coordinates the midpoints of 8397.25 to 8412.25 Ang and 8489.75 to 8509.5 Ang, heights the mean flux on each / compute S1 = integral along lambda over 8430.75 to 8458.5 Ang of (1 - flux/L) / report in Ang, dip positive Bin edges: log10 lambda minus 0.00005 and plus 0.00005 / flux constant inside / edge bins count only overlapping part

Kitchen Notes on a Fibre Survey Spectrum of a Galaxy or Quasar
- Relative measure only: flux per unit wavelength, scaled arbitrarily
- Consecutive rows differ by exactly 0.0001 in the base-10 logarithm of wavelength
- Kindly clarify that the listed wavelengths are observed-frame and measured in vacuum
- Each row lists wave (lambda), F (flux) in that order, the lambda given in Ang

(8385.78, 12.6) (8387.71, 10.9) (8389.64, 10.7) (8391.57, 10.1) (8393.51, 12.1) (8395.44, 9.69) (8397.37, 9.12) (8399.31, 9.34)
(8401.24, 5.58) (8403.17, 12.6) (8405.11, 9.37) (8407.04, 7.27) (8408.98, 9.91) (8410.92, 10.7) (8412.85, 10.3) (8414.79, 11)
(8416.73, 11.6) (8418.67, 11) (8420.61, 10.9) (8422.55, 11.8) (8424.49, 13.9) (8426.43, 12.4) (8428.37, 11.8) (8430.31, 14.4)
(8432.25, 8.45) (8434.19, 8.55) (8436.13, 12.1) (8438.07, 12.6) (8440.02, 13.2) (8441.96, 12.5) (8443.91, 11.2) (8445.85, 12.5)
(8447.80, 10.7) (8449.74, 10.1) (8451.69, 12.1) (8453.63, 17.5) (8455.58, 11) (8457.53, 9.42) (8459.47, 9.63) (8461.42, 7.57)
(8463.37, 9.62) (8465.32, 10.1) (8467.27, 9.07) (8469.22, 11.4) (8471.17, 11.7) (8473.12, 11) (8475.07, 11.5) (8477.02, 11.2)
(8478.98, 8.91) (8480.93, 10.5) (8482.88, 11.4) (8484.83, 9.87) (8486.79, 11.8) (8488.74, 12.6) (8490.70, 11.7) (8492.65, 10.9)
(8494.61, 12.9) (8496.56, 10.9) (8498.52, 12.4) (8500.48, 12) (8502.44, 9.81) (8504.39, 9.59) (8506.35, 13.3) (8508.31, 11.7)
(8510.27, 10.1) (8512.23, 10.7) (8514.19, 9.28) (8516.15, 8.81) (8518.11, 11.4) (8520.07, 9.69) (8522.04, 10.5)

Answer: -3.82 Ang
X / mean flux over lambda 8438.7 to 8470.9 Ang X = 11.1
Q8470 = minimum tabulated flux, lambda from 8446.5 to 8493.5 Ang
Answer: 7.57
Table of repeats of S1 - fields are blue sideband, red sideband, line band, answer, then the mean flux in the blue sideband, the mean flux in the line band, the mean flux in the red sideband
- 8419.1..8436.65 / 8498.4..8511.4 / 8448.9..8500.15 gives 1.3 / 11.6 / 11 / 11.2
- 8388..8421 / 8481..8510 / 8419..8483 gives -2.9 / 10.1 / 11.2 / 11.4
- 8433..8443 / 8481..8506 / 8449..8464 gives 0.9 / 11.7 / 10.9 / 11.3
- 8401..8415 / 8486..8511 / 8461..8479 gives 1.0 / 9.73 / 10.4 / 11.5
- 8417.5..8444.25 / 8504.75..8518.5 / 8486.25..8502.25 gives -1.3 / 11.8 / 11.8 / 10.7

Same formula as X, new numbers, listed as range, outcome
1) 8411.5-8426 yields 11.5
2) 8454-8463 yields 9.96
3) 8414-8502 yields 11.3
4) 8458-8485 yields 10.2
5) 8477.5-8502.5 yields 11.3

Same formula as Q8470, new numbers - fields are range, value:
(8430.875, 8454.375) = 8.45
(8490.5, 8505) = 9.59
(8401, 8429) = 5.58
